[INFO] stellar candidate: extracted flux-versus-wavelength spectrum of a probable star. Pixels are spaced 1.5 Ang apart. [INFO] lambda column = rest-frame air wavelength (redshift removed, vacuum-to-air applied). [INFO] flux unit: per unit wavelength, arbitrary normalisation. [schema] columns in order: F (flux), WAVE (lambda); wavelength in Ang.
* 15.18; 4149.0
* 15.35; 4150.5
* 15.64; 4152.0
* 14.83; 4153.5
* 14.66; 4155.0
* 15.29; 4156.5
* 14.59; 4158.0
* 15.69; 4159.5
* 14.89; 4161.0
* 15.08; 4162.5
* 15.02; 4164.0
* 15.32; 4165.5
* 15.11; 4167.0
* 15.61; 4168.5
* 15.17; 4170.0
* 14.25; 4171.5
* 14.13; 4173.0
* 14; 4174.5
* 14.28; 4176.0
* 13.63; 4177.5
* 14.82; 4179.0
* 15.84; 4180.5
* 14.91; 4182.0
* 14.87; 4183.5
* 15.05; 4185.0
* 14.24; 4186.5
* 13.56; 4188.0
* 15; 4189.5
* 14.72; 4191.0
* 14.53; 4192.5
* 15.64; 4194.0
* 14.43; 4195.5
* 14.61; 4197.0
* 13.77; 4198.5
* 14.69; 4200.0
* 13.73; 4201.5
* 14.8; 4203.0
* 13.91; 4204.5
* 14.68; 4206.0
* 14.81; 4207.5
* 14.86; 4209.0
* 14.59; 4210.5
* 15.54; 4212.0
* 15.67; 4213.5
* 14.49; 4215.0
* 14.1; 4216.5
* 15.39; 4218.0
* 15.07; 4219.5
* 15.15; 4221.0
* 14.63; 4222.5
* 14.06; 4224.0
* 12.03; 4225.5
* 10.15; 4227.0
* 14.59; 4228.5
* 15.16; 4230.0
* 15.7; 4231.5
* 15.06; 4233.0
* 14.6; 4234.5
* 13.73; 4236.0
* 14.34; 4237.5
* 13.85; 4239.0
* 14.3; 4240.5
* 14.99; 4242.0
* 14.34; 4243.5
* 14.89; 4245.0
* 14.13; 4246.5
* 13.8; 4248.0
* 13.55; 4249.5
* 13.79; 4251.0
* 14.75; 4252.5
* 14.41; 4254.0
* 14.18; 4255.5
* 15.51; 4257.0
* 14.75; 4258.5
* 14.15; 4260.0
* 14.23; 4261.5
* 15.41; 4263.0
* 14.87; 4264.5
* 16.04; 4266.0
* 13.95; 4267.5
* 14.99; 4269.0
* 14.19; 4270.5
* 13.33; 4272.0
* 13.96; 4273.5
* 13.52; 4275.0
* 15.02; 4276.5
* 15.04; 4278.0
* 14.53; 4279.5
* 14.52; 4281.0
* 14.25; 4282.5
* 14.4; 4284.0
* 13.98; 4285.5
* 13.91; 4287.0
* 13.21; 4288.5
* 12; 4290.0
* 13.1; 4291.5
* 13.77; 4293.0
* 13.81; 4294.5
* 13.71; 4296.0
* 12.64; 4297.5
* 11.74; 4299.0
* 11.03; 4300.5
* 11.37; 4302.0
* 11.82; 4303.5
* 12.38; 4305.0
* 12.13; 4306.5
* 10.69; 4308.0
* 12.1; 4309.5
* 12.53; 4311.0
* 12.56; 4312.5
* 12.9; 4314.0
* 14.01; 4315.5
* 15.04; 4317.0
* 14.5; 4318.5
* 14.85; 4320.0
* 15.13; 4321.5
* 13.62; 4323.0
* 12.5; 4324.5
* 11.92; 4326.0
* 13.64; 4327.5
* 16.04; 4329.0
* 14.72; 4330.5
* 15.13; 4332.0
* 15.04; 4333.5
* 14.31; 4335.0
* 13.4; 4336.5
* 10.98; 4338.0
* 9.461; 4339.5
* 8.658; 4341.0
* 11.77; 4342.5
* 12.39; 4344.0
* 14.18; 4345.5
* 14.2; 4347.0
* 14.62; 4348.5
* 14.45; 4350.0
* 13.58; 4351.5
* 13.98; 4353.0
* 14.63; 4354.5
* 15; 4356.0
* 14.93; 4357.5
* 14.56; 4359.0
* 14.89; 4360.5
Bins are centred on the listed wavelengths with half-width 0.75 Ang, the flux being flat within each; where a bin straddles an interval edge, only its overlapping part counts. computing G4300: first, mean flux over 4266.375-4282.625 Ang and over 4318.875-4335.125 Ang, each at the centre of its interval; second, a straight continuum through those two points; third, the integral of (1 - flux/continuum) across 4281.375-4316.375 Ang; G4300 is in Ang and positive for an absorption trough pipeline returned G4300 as 3.7 Ang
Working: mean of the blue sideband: 14.3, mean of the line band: 12.8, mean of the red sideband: 14.3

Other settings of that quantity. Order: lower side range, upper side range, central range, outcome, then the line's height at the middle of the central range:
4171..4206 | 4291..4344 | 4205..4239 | -0.87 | 14.1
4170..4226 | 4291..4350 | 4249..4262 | -0.50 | 13.9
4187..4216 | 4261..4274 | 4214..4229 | 0.64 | 14.6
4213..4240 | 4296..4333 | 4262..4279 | -1.04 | 13.7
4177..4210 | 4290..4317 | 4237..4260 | -1.34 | 13.6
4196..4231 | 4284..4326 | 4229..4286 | -3.18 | 13.7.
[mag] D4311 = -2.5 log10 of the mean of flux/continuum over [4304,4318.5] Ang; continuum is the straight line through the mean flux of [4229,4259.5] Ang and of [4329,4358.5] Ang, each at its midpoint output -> 0.086 mag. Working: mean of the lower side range 14.5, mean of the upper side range 13.5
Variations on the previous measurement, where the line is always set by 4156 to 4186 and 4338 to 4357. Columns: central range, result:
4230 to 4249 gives -0.03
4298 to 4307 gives 0.15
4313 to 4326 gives -0.05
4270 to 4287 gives -0.04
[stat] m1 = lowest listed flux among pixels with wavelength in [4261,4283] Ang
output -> 13.33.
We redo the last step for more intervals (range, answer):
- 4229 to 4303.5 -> 11.03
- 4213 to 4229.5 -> 10.15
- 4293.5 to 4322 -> 10.69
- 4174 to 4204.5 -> 13.56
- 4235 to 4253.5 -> 13.55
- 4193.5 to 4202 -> 13.73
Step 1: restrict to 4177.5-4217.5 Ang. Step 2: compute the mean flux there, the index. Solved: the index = 14.7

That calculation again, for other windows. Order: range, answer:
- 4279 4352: 13.2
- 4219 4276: 14.3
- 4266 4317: 13.3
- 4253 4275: 14.5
